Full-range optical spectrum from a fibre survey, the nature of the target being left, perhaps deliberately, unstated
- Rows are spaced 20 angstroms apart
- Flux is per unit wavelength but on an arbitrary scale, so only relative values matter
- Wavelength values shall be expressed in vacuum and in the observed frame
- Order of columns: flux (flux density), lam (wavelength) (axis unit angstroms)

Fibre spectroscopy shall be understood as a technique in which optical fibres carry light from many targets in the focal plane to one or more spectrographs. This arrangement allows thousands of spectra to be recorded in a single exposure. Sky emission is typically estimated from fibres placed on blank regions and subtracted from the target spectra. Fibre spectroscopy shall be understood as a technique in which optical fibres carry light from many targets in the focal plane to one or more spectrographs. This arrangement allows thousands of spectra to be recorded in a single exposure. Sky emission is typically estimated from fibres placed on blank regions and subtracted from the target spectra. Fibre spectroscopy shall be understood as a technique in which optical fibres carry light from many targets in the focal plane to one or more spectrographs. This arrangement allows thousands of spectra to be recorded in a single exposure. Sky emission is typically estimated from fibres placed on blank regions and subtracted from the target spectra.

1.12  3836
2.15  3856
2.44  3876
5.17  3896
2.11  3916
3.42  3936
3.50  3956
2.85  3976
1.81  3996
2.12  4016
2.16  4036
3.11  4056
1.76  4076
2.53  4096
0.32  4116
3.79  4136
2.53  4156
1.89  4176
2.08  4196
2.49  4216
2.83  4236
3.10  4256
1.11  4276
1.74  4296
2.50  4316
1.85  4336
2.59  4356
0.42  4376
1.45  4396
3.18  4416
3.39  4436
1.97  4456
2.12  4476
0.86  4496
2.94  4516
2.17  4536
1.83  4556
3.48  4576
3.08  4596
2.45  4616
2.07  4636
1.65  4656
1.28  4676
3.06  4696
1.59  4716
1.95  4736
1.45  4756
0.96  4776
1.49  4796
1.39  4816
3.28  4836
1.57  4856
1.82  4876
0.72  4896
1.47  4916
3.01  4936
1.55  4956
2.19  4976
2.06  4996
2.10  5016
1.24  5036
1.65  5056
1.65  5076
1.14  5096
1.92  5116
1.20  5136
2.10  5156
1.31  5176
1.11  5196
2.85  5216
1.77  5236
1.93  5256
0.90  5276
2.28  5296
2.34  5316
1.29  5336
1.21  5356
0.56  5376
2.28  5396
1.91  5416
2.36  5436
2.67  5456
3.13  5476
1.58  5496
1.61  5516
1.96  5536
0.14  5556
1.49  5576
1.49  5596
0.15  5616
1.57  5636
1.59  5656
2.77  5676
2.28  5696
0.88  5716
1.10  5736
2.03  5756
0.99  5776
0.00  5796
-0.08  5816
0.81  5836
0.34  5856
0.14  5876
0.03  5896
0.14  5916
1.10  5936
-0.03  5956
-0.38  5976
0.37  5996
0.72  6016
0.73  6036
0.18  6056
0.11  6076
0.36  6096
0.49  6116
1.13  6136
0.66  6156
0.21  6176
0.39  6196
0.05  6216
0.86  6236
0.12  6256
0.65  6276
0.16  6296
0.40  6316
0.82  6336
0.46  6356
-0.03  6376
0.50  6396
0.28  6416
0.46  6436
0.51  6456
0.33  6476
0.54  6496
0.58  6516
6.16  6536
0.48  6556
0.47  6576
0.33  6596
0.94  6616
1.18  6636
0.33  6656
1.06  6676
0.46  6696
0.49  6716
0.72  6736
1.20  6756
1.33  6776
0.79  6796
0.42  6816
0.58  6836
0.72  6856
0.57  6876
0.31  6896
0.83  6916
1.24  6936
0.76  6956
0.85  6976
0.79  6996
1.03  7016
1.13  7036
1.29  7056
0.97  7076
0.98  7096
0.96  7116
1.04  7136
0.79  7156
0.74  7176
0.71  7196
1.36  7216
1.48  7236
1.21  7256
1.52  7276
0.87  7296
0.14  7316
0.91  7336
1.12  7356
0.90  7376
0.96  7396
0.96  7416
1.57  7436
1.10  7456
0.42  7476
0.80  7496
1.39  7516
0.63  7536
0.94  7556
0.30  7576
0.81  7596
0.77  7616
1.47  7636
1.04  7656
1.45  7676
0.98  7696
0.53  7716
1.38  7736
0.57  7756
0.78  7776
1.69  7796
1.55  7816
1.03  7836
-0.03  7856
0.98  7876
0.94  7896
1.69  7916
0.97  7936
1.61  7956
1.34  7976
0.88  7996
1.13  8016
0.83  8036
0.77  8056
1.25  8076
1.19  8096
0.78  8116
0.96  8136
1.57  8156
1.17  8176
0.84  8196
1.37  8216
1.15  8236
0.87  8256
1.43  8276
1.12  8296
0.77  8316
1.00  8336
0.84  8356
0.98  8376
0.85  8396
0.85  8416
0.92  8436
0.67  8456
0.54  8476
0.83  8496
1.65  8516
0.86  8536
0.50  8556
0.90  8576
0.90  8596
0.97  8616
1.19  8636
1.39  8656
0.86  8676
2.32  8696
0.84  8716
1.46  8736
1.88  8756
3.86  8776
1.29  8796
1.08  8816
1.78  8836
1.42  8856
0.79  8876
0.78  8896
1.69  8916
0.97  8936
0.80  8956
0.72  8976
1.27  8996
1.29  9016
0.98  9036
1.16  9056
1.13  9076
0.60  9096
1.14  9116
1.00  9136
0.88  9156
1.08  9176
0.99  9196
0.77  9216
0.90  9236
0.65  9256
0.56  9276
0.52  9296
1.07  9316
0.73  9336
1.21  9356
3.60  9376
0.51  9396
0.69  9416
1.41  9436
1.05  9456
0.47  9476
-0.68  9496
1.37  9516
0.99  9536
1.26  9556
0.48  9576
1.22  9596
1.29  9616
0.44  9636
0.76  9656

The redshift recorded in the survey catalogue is 0.75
